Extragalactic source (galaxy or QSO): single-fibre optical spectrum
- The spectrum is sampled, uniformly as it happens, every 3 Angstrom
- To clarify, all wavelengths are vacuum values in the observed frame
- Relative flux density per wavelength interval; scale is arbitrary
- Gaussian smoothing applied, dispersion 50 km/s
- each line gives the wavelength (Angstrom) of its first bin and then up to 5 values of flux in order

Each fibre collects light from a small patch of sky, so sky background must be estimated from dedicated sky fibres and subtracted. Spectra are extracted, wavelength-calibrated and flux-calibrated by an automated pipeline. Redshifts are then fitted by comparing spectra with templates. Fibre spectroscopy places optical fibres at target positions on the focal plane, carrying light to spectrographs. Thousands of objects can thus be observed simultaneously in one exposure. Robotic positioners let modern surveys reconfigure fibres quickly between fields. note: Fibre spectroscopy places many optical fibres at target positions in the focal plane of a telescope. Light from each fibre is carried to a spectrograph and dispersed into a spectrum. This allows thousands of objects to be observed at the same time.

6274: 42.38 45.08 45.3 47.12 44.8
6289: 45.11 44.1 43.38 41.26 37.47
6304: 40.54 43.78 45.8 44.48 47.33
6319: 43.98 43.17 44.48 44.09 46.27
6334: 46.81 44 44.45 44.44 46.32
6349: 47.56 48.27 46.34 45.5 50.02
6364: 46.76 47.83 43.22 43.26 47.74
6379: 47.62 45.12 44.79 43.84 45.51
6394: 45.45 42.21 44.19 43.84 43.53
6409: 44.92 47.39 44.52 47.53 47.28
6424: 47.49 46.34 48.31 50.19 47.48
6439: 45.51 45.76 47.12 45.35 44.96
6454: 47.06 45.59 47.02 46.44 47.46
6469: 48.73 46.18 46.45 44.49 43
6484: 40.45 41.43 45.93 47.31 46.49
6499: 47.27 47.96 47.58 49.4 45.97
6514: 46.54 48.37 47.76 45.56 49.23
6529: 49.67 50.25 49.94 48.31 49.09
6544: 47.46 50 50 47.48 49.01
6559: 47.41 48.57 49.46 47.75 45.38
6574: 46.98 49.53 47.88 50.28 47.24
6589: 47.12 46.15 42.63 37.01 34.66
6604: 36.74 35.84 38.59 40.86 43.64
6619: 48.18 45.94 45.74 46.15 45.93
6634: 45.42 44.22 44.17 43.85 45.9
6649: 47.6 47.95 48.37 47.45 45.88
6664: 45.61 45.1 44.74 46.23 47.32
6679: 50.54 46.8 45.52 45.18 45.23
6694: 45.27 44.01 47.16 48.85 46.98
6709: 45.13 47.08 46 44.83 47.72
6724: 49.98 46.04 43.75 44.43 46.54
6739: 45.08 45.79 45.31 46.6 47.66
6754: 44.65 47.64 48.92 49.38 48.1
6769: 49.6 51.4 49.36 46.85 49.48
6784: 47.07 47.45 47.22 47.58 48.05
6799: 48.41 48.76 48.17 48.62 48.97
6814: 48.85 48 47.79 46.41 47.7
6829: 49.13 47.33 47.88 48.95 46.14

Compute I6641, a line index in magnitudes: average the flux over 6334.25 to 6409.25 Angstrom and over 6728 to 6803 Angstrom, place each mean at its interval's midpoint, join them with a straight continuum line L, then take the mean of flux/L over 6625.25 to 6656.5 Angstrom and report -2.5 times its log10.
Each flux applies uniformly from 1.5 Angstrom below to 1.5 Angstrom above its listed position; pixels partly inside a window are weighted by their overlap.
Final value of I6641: 0.020 mag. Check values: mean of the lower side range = 45.5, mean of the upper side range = 47.4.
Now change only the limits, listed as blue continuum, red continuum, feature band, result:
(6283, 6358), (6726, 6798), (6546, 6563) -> -0.06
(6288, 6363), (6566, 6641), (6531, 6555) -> -0.11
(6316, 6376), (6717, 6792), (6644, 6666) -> 0.00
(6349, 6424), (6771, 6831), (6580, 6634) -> 0.09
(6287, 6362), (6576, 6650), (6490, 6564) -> -0.09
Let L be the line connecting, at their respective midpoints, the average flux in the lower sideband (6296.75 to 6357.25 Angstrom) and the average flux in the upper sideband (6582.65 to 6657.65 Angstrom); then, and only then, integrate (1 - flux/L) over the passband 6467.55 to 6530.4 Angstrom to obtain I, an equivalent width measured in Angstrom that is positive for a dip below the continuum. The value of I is -3.2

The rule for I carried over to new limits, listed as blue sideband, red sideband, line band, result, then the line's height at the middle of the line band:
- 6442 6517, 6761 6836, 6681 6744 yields 2.20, 47.7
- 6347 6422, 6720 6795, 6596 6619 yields 3.83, 46.7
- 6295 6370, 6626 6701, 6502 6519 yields -0.77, 45.6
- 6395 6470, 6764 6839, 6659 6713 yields 1.57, 47.6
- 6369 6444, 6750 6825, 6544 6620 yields 2.75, 46.9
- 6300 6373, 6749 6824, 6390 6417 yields 0.55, 45.6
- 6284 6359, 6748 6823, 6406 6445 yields -1.20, 45.4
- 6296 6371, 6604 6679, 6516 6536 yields -1.64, 45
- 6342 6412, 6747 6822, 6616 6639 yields 0.70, 47.2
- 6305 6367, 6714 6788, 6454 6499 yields 0.58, 46.2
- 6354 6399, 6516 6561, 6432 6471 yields 0.22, 47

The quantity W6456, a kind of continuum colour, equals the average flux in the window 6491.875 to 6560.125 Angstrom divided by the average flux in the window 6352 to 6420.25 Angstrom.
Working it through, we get 1.1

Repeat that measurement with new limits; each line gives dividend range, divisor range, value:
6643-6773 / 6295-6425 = 1.04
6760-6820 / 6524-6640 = 1.06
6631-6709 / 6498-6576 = 0.96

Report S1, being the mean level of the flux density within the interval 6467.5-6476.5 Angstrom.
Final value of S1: 47.1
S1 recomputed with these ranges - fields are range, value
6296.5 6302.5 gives 39.4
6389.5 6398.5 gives 44.4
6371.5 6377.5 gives 45.5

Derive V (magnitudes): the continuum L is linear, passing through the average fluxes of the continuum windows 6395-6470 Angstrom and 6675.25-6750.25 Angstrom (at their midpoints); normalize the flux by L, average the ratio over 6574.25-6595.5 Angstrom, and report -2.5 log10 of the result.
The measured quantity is -0.03 mag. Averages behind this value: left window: 46.2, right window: 46.3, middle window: 47.5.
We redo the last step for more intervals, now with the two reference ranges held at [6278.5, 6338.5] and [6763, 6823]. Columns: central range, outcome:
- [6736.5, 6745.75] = 0.056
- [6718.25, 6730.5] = 0.020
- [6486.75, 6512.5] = -0.024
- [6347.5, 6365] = -0.067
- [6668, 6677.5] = 0.030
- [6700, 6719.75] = 0.026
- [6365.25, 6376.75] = -0.017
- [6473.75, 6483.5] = 0.036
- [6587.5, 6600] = 0.091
